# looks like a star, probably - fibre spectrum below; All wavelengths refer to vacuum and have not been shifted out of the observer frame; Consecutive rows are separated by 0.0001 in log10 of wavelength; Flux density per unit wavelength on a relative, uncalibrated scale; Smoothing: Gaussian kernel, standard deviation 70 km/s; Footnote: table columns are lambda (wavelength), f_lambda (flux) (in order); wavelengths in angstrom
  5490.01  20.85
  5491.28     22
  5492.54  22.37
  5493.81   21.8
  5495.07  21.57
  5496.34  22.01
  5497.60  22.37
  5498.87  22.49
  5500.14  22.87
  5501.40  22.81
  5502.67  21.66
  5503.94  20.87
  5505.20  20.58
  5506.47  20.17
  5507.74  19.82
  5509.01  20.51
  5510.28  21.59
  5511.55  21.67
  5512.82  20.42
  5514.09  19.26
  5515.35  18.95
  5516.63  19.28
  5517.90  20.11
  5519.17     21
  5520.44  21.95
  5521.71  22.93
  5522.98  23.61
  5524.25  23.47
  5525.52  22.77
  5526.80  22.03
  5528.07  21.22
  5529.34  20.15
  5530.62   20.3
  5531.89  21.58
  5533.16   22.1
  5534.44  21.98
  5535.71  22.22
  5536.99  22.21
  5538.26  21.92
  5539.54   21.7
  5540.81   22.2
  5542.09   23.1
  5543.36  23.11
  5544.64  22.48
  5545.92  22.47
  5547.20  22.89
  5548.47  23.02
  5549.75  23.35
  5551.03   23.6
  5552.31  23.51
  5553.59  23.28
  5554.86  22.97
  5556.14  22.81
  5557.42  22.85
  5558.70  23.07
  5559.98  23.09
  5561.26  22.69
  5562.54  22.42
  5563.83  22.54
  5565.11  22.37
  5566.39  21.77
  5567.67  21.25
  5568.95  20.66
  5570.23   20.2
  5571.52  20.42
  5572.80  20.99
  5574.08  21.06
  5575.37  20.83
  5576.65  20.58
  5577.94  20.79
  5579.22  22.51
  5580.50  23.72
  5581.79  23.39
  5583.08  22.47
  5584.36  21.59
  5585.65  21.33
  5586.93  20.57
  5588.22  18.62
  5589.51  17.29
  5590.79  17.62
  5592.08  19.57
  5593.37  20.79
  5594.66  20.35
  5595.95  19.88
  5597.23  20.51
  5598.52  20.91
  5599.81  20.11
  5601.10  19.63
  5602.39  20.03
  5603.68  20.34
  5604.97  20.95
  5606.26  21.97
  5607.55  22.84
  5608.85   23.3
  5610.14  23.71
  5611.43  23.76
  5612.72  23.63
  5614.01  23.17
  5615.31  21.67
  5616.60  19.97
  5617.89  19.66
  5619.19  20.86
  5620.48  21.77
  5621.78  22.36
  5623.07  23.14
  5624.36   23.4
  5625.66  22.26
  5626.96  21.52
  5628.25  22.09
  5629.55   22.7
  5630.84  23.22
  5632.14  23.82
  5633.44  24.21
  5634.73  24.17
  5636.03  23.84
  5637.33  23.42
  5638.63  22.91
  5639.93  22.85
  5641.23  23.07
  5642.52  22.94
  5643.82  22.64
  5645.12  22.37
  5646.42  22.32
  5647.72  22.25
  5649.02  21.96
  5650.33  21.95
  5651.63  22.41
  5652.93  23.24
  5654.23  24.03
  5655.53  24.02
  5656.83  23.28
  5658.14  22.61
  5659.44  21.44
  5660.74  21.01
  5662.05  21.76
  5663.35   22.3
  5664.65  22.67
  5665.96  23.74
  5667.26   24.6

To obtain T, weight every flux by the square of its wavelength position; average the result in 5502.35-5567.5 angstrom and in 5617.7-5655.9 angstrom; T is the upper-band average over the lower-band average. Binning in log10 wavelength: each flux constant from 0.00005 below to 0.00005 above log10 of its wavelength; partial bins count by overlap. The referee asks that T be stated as 1.08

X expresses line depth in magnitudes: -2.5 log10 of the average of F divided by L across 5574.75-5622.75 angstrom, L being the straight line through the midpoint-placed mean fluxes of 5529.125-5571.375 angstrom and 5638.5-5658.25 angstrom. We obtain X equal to 0.07 mag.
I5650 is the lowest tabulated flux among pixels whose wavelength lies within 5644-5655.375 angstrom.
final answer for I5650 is 21.95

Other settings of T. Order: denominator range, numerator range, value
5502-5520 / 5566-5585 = 1.08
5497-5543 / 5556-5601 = 1.00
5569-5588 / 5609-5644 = 1.08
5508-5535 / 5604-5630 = 1.08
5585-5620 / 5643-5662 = 1.10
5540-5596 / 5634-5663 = 1.08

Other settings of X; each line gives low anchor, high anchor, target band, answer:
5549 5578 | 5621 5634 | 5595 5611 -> 0.067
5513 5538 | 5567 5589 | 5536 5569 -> -0.065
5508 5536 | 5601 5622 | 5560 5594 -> 0.024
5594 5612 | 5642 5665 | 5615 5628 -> 0.003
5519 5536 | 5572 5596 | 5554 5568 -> -0.066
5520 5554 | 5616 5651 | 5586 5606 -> 0.133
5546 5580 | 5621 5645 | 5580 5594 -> 0.093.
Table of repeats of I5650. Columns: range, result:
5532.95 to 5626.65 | 17.29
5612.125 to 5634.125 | 19.66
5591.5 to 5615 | 19.57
